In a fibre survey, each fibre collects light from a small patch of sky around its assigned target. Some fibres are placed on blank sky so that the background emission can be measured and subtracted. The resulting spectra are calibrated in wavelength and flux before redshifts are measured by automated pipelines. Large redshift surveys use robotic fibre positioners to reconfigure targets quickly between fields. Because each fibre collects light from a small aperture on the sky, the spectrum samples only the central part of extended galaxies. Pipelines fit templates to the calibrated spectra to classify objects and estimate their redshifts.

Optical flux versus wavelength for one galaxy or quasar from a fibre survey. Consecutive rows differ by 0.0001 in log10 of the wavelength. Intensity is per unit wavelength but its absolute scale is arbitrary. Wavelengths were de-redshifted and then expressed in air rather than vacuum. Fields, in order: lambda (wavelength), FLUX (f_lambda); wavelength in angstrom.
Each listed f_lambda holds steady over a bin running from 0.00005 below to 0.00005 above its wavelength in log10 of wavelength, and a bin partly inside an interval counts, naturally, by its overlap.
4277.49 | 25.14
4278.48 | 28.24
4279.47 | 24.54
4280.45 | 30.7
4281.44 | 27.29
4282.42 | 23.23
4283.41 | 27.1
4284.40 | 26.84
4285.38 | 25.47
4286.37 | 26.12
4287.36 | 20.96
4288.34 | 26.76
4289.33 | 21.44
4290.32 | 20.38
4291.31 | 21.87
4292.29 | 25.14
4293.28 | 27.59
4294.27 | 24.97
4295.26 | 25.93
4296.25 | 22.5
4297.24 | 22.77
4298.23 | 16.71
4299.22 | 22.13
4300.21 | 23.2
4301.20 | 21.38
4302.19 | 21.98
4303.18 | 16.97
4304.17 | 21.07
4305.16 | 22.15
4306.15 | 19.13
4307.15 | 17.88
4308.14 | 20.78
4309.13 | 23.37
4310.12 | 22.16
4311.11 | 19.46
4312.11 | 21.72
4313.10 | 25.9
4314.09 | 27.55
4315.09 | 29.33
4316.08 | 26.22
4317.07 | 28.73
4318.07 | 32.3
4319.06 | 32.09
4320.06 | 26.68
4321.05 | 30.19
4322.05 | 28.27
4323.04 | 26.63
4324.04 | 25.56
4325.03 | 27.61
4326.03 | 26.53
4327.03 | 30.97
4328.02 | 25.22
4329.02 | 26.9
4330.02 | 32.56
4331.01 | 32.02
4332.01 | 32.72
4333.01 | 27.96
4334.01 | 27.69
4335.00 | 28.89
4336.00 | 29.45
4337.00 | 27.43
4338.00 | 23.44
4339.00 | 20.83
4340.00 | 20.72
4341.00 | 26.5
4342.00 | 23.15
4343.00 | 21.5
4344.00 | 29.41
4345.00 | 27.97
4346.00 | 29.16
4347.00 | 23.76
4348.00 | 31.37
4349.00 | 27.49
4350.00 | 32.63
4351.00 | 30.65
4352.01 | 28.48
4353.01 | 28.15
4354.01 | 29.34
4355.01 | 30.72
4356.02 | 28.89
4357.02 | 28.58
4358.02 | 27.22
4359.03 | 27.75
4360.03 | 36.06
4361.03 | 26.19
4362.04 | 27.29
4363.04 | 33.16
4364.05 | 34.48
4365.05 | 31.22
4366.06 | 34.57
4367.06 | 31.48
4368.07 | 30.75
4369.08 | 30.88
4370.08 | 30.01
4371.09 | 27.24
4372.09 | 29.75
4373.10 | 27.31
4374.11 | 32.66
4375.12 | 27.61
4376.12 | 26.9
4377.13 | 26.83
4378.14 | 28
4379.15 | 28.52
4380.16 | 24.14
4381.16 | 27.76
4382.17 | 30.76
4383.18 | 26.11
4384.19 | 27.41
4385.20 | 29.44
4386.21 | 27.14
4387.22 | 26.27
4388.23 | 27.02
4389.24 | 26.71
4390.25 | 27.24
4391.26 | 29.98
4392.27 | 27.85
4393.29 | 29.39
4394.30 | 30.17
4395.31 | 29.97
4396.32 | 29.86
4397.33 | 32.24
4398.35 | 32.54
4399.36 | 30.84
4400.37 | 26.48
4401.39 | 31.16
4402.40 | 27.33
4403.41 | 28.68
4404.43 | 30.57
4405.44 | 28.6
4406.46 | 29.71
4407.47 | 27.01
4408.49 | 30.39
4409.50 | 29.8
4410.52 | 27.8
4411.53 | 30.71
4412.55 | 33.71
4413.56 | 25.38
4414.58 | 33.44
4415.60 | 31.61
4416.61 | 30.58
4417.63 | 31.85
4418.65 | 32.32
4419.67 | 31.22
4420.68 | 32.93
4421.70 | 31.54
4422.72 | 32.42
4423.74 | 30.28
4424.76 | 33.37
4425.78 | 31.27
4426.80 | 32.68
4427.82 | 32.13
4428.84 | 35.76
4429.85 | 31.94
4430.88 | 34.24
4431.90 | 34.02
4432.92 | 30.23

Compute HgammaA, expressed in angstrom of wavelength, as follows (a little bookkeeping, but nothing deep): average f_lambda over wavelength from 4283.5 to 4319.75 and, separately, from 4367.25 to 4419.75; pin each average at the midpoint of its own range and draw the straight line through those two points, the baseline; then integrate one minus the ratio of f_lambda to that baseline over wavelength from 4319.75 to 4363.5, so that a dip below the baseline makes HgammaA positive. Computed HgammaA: -3.3 angstrom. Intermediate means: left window 23.7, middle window 28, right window 29.2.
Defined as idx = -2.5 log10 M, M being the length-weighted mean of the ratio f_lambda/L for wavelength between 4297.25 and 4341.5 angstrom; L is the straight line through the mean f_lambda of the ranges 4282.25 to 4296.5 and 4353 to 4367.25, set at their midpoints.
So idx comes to 0.07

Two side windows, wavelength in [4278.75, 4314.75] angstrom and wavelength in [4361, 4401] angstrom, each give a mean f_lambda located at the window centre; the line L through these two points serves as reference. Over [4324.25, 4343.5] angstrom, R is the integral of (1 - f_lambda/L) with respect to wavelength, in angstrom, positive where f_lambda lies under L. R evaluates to -0.8 angstrom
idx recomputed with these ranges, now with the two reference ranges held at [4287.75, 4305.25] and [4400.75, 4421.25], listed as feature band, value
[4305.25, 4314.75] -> 0.06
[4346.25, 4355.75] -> -0.12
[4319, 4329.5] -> -0.14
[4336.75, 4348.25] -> 0.02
